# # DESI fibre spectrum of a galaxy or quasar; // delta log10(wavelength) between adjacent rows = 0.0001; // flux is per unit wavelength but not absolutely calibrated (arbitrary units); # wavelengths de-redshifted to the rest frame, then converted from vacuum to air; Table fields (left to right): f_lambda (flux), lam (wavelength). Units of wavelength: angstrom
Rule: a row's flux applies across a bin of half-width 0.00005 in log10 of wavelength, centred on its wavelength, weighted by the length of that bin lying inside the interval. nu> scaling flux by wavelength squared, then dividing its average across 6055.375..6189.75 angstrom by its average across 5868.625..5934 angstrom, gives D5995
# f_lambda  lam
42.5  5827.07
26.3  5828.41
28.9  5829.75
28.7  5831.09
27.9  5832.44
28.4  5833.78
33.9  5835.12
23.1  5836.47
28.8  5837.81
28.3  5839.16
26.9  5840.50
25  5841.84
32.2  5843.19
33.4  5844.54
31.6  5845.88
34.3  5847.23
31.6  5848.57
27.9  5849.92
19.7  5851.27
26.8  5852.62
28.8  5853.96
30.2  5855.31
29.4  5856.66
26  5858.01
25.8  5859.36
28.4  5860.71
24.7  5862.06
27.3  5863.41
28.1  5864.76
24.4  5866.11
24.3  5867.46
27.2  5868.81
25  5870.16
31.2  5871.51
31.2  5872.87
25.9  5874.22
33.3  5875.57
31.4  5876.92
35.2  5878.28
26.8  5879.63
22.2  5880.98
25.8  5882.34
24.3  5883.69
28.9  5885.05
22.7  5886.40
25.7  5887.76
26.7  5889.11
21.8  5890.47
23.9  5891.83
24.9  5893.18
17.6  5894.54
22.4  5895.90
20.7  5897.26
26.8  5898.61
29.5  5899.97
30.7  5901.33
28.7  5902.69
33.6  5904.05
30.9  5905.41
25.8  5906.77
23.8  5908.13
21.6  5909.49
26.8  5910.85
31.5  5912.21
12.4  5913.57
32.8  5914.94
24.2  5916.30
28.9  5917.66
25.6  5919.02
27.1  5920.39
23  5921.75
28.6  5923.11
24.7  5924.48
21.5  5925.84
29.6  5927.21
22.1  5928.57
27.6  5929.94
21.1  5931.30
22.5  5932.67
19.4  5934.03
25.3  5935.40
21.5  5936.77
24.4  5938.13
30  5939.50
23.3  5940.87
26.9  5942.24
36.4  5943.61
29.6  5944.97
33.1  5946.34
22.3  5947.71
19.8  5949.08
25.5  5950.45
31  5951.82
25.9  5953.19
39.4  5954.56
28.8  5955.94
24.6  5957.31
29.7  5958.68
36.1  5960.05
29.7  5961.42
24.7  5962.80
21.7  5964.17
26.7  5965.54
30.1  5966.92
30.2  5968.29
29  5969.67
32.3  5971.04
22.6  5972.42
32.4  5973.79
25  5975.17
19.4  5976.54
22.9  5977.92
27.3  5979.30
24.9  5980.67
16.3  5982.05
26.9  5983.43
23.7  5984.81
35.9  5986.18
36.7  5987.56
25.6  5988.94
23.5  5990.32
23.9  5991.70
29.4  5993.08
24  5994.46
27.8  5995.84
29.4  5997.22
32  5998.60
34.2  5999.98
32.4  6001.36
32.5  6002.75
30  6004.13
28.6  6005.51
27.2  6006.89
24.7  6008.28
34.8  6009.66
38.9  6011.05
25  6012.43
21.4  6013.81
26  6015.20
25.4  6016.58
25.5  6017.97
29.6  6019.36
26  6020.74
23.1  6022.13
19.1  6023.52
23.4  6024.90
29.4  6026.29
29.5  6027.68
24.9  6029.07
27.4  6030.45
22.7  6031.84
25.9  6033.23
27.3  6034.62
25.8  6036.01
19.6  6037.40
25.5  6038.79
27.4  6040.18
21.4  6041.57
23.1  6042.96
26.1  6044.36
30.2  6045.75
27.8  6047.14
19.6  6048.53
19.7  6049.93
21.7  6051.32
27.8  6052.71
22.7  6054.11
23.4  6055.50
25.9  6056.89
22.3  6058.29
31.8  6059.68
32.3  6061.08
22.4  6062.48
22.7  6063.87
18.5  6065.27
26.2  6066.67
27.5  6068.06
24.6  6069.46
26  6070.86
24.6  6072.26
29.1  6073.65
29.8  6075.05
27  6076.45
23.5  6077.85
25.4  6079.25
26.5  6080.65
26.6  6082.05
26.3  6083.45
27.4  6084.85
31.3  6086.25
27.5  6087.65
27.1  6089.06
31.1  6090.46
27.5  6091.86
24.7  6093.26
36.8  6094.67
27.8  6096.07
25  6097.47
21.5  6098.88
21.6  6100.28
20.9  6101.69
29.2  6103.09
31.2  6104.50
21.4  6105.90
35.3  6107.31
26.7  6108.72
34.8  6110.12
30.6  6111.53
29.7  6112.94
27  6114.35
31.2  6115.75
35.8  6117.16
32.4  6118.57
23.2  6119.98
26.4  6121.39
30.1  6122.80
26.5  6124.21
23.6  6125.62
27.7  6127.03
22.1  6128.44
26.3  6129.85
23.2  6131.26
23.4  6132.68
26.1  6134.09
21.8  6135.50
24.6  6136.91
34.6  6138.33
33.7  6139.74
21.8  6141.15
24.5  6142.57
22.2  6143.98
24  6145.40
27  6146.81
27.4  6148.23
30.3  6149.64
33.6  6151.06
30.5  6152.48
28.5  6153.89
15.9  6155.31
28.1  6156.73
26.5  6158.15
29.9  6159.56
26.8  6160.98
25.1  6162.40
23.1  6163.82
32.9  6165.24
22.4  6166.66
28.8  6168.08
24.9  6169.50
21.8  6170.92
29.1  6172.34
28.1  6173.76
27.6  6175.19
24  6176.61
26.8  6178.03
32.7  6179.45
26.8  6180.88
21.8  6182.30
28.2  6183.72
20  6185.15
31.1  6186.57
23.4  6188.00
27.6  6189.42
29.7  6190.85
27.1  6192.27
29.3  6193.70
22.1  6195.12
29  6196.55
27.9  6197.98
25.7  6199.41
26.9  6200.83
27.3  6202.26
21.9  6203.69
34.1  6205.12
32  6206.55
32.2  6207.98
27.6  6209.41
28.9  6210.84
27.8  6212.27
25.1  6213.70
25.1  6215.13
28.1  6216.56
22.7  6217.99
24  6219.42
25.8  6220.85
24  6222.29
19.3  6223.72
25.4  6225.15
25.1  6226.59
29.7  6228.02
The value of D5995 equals 1.11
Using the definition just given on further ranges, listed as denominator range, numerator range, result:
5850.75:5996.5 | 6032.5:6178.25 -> 1.06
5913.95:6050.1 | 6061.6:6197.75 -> 1.05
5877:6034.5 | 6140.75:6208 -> 1.08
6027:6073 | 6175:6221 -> 1.13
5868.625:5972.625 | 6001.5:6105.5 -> 1.03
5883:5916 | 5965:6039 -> 1.10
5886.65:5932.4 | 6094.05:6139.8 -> 1.16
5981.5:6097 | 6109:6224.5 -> 1.05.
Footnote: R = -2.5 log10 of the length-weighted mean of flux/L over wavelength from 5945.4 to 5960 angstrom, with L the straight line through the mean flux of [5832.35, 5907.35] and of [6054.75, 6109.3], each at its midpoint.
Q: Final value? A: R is -0.050 mag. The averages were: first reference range 27.5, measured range 28.4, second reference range 26.6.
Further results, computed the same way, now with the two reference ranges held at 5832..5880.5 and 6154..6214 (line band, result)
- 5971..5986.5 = 0.105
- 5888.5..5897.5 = 0.242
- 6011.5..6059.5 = 0.111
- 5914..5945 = 0.095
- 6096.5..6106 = 0.108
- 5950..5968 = -0.034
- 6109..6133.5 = -0.026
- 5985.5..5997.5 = -0.024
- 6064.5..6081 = 0.070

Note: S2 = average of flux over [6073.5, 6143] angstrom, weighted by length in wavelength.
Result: 27.4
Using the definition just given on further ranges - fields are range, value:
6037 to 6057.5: 24.2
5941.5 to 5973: 28.5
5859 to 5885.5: 27.6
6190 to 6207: 27.7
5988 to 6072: 26.2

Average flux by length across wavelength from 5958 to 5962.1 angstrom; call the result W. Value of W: 31.9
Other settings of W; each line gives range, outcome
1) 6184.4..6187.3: 25.5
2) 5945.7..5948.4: 27.6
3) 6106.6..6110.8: 32.2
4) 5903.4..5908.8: 28.5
